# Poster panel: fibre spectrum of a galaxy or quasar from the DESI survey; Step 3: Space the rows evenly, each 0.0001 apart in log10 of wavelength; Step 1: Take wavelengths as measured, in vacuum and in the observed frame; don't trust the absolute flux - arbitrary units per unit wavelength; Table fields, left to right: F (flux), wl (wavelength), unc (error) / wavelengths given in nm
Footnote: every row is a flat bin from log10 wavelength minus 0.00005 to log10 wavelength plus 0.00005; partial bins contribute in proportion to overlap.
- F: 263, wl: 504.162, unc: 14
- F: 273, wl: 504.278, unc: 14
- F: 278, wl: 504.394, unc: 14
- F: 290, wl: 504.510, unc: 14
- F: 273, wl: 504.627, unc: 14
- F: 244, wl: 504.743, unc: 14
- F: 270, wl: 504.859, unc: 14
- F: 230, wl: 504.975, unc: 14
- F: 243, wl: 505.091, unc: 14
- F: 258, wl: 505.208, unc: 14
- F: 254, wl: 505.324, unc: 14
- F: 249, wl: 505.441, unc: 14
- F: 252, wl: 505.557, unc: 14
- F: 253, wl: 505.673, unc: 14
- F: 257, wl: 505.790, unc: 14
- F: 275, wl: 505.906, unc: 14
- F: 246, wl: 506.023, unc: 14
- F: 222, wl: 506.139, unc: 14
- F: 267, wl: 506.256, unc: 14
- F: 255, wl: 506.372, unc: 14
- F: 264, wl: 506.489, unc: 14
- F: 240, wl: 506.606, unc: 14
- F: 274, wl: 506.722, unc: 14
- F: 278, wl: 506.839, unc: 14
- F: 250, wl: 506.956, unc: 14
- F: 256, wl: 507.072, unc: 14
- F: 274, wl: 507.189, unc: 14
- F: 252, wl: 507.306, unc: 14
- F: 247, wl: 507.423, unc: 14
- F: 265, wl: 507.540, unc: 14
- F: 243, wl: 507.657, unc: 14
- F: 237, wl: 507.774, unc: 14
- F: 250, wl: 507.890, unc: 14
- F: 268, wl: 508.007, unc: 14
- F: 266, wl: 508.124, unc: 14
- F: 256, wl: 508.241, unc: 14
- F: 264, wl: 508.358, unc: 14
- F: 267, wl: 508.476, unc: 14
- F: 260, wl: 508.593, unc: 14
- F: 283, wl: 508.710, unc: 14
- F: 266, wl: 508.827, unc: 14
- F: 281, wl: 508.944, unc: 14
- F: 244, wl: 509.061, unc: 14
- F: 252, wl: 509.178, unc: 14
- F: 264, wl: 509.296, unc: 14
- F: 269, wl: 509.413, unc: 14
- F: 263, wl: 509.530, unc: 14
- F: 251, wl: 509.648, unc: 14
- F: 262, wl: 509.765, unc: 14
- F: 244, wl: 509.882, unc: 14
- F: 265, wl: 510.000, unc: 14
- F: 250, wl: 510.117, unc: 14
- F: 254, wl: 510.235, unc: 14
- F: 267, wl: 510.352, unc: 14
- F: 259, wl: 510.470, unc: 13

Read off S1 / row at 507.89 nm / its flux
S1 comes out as 250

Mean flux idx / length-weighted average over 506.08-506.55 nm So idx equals 252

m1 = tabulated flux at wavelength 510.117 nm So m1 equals 250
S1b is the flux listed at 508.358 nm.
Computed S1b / 264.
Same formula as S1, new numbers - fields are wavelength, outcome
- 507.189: 274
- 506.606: 240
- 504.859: 270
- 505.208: 258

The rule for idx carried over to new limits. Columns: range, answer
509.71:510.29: 255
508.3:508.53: 264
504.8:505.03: 251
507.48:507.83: 248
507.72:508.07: 253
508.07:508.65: 262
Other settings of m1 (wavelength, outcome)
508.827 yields 266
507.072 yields 256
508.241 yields 256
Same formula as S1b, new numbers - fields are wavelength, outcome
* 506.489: 264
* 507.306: 252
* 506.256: 267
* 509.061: 244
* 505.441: 249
